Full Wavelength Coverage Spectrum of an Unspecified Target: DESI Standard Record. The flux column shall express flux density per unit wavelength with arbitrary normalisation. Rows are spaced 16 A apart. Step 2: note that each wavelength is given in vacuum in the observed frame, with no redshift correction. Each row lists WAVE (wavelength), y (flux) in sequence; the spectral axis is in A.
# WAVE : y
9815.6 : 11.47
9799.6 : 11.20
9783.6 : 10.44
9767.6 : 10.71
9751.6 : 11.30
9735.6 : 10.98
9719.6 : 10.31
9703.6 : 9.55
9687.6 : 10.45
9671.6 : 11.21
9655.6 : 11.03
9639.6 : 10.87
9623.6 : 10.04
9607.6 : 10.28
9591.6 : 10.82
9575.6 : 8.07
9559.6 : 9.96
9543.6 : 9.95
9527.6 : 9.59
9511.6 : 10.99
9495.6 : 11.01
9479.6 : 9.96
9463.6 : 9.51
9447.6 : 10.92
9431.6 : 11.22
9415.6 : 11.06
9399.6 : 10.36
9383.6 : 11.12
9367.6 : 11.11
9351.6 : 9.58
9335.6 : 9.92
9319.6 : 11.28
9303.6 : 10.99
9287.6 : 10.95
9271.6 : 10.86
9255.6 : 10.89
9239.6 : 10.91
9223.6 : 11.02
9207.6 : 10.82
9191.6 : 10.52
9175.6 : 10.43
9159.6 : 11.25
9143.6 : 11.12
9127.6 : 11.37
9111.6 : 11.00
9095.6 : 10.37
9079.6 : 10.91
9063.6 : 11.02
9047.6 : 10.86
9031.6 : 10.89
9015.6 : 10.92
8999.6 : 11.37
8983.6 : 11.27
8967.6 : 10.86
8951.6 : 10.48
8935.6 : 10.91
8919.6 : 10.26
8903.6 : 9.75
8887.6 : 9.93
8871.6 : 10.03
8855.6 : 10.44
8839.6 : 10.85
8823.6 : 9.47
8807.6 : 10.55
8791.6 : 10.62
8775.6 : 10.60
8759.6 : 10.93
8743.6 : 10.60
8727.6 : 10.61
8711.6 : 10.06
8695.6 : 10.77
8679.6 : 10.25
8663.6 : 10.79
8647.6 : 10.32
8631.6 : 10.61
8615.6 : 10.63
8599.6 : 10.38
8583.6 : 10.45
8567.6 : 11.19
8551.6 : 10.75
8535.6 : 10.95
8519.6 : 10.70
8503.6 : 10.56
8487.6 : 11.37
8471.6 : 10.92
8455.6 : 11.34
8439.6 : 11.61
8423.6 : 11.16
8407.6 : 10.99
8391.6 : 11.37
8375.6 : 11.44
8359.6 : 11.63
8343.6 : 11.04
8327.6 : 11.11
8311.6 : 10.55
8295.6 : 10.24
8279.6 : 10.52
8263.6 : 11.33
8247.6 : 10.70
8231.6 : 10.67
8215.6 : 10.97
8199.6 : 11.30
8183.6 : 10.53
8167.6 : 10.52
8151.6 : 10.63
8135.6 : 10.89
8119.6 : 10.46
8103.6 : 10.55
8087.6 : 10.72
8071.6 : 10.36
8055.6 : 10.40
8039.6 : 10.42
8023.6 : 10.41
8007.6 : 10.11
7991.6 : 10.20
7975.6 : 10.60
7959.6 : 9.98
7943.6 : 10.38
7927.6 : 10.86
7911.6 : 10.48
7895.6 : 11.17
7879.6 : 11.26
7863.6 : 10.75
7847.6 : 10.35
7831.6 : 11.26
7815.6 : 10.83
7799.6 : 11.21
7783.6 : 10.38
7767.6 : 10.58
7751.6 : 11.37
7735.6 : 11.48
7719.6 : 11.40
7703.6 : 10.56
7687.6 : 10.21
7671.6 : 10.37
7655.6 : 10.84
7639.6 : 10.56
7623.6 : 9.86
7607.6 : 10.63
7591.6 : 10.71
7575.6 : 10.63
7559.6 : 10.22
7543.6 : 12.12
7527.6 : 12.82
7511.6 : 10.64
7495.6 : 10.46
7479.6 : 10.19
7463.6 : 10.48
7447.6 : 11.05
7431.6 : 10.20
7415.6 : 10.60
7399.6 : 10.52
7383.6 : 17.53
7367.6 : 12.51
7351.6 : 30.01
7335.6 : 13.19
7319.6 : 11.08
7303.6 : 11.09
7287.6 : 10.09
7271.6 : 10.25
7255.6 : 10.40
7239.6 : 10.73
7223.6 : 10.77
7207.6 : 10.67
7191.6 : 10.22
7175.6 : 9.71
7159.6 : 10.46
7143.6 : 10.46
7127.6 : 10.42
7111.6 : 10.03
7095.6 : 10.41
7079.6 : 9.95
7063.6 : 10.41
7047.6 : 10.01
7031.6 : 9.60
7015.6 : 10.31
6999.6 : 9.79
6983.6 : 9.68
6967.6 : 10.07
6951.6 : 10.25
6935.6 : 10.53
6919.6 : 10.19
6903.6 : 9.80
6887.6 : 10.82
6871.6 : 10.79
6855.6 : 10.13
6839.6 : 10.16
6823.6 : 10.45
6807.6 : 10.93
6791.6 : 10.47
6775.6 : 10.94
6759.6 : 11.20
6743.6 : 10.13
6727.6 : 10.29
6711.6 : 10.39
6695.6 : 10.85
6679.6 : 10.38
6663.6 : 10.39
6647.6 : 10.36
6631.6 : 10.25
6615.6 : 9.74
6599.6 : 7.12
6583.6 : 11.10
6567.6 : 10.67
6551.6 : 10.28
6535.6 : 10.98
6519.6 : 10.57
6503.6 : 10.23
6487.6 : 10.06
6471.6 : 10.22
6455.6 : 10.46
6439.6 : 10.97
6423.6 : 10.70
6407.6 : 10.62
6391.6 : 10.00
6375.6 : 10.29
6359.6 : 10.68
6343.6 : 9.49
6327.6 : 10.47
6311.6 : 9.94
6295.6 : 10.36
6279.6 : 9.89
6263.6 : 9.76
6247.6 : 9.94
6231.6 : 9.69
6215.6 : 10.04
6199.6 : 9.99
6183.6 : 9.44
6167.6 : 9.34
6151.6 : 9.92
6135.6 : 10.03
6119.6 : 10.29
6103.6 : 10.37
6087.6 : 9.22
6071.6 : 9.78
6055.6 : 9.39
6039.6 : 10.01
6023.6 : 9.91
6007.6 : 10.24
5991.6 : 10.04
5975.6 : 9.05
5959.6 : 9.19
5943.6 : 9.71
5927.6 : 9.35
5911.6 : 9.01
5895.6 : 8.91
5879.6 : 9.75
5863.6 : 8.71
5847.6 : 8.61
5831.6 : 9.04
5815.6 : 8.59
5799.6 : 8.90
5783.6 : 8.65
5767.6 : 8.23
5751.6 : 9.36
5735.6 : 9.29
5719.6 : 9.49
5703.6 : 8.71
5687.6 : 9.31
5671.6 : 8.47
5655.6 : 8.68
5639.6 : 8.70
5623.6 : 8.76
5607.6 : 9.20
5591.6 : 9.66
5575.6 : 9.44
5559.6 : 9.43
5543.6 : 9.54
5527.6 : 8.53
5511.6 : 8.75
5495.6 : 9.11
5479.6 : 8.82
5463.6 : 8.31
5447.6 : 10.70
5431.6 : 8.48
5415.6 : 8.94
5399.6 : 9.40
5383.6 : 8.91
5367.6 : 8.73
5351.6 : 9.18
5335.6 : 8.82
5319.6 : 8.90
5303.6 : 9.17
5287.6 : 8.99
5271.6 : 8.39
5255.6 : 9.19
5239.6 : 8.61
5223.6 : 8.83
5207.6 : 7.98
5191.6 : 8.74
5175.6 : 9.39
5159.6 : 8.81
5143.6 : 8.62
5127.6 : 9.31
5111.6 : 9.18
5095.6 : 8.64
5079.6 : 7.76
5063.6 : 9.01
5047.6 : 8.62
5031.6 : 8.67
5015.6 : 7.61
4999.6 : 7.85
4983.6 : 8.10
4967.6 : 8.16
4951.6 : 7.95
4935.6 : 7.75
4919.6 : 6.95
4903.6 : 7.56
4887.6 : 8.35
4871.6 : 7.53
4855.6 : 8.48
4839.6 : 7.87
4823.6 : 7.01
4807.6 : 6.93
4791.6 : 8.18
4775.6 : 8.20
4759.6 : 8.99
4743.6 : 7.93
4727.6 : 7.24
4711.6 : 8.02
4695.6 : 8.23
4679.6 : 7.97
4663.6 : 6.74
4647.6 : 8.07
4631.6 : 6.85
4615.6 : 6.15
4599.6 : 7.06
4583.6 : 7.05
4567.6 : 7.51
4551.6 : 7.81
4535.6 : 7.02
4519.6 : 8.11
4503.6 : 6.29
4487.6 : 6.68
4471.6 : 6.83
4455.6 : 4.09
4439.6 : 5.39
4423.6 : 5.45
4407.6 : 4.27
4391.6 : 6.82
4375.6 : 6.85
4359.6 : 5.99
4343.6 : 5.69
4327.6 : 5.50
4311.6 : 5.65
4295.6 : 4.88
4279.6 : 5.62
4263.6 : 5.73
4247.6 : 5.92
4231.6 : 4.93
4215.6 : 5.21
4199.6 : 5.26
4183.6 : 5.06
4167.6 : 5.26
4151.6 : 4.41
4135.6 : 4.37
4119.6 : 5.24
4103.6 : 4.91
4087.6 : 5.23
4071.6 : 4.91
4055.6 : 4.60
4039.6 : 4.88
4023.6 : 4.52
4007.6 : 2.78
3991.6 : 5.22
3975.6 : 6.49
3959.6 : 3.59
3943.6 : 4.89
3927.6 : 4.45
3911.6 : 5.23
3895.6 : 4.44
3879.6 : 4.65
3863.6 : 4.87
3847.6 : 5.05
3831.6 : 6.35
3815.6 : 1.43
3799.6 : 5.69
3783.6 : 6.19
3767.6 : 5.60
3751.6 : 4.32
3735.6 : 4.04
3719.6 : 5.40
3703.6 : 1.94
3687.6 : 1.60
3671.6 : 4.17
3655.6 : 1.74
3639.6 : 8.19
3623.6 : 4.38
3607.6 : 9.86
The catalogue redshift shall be 0.120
